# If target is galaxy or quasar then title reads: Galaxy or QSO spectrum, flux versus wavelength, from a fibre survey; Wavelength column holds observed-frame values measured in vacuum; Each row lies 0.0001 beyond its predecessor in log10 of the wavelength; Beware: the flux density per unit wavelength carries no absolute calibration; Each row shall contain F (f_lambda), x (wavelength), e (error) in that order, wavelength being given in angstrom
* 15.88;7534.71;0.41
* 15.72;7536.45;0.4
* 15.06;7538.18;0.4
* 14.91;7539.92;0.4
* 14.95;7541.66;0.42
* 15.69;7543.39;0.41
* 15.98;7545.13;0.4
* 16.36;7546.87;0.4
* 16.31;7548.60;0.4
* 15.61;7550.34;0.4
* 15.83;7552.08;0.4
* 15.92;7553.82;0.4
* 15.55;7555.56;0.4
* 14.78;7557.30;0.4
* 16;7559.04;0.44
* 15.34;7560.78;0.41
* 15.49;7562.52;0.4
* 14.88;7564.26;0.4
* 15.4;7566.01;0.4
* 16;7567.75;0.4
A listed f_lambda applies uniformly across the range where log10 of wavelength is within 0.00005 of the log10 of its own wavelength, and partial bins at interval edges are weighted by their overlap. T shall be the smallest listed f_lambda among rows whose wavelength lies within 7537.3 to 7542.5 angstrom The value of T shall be 14.91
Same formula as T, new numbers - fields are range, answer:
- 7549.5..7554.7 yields 15.61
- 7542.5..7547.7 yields 15.69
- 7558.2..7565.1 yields 14.88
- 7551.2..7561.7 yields 14.78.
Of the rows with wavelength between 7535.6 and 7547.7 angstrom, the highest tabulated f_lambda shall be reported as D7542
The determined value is 16.36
